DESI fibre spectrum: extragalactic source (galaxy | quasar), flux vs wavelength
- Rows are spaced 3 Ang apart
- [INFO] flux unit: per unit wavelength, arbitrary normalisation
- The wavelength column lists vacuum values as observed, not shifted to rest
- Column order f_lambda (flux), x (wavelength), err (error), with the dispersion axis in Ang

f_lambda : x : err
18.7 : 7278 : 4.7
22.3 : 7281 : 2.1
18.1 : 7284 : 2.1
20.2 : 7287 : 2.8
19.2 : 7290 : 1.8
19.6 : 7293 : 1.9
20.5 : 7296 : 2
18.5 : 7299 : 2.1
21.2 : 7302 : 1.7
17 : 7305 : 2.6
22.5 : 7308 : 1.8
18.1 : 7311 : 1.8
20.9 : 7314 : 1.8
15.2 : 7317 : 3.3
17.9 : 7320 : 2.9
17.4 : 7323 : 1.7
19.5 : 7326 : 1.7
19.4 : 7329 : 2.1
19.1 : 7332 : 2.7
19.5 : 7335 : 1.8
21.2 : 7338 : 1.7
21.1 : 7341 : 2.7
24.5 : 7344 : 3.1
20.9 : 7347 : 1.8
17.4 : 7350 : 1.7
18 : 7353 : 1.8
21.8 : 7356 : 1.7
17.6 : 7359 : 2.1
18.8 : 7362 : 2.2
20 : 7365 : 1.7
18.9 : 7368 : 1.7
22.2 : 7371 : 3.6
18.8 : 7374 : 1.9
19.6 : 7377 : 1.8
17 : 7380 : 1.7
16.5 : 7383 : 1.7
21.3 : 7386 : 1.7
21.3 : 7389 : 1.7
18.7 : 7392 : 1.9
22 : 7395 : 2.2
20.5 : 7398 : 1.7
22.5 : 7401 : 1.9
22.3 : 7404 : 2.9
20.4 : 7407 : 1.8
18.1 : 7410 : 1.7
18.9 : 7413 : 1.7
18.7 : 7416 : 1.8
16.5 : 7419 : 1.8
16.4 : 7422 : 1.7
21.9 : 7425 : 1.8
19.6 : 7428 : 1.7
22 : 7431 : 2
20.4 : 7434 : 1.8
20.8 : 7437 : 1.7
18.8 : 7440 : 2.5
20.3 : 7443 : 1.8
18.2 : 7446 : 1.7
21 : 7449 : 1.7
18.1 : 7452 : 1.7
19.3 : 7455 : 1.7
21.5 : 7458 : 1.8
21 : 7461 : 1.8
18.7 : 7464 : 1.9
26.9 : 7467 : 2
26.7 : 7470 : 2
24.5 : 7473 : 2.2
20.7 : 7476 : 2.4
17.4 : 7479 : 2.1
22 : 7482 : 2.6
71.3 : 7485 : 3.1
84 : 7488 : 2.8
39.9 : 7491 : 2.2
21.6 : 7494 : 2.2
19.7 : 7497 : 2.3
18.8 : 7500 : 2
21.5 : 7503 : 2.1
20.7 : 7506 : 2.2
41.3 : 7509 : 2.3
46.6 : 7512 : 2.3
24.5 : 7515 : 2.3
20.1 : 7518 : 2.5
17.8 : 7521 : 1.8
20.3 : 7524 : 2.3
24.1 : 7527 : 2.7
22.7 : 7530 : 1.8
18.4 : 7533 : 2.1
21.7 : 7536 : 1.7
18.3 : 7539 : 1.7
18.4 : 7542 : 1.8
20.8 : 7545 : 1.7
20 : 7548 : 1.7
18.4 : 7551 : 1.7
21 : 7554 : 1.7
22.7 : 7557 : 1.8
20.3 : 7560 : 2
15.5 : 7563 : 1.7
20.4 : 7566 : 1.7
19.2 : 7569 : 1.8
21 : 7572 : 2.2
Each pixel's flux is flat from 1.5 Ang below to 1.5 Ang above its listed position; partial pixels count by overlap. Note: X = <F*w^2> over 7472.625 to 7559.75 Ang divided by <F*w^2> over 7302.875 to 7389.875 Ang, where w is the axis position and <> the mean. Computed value 1.4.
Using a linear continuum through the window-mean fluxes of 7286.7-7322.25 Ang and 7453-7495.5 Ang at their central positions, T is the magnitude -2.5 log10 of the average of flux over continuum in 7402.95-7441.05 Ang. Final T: 0.36 mag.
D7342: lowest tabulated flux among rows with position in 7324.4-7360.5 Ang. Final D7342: 17.4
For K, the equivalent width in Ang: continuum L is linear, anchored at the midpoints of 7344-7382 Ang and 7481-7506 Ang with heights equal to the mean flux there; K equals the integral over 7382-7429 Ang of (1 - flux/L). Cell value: 9.6 Ang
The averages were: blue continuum 19.4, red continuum 36.7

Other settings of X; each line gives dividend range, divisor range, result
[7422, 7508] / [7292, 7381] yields 1.36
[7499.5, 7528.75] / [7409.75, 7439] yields 1.36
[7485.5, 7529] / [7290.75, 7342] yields 1.68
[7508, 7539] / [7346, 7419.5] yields 1.33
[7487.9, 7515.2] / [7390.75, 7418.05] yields 1.61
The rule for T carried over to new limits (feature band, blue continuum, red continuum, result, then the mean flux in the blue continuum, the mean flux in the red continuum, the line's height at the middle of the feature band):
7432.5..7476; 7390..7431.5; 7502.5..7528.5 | 0.075 mag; 19.9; 26.5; 22.6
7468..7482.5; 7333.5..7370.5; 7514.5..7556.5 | -0.109 mag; 20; 20.4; 20.3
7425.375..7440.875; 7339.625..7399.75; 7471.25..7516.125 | 0.281 mag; 19.9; 33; 26.6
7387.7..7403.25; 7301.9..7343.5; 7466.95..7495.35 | 0.270 mag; 19.3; 36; 27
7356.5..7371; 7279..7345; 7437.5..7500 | 0.145 mag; 19.6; 27.3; 22.2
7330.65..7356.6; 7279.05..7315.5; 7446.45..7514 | 0.092 mag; 19.8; 29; 22.2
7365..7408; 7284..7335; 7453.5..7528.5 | 0.148 mag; 19.1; 28.4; 23.1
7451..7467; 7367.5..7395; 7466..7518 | 0.352 mag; 19.5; 31.9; 28.2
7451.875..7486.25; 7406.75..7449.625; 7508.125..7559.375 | -0.221 mag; 19.4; 23.1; 20.8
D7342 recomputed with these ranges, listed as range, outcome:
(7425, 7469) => 18.1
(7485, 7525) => 17.8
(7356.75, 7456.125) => 16.4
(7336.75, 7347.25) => 20.9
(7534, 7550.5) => 18.3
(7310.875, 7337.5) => 15.2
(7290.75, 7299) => 18.5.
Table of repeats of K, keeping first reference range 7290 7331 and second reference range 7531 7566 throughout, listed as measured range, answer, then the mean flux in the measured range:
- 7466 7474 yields -2.7 Ang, 26.1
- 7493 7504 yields -0.4 Ang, 20.3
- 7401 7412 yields -0.7 Ang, 20.5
